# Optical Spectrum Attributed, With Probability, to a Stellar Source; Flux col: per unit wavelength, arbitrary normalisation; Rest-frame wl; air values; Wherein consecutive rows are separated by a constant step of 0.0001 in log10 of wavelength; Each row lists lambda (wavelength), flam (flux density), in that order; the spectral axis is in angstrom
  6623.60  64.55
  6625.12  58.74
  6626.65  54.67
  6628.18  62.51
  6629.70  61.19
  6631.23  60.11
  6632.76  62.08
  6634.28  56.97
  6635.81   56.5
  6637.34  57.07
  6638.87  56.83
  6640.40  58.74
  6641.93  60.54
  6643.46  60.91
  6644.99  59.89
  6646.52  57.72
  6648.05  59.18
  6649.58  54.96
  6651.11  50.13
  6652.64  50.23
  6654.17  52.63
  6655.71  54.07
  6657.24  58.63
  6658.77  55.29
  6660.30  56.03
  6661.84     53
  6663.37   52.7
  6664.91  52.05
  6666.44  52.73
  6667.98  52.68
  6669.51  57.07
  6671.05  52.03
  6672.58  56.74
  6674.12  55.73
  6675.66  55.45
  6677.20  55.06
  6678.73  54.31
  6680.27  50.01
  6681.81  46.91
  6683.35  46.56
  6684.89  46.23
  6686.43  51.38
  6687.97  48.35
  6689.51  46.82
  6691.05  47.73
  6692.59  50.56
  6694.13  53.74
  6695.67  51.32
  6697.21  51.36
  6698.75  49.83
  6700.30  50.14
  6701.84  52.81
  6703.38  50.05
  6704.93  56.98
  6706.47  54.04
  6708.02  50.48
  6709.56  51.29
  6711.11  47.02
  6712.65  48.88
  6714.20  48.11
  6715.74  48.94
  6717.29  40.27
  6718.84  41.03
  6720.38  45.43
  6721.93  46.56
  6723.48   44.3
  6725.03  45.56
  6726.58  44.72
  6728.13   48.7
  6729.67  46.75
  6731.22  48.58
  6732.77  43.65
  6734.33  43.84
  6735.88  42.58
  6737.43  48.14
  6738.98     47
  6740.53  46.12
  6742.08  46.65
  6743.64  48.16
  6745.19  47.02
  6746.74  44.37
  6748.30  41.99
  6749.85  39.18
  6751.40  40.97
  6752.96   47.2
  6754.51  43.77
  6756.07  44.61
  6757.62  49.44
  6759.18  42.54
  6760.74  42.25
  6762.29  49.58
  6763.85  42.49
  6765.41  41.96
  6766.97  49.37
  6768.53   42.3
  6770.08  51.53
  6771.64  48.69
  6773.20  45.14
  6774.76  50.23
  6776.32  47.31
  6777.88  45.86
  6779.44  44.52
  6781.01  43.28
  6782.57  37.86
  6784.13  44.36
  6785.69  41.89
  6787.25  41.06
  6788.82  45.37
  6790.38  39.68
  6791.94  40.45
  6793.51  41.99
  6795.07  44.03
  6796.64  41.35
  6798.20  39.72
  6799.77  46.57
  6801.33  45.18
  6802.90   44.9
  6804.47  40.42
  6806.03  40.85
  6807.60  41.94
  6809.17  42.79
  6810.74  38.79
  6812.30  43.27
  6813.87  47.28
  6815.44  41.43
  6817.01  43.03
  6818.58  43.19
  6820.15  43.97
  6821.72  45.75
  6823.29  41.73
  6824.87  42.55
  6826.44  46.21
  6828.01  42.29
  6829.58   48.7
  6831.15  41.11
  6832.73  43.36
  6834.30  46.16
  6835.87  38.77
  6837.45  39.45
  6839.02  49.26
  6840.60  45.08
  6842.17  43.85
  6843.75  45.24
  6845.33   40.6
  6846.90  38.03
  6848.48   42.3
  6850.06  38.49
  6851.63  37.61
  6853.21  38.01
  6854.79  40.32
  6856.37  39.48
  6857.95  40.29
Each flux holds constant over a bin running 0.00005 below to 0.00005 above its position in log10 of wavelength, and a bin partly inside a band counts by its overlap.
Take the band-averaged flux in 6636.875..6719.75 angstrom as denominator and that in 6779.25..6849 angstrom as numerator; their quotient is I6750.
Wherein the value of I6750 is 0.8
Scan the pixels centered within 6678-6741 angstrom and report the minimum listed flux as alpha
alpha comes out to 40.27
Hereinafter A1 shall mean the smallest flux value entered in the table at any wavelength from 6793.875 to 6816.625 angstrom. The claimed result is 38.79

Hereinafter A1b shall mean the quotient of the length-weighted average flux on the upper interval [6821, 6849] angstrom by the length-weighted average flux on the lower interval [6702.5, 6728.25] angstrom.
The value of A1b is 0.91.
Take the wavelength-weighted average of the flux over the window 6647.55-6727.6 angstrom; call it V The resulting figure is 50.9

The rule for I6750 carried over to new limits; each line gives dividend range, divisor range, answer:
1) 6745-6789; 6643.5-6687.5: 0.83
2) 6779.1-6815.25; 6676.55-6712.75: 0.84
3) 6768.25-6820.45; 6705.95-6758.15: 0.95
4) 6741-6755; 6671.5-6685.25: 0.85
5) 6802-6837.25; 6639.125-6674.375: 0.78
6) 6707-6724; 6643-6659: 0.84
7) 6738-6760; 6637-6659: 0.80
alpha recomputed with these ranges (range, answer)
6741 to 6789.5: 37.86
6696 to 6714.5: 47.02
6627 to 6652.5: 50.13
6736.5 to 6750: 39.18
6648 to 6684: 46.56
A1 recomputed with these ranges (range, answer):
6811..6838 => 38.77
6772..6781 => 44.52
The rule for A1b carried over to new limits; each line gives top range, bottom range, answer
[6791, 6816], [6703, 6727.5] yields 0.89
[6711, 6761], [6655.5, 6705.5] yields 0.87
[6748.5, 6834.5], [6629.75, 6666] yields 0.78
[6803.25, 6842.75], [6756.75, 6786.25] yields 0.95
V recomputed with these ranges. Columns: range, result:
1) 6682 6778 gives 47.1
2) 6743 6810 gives 44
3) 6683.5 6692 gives 48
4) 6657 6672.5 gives 54.2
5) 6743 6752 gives 43.6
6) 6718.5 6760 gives 45.2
